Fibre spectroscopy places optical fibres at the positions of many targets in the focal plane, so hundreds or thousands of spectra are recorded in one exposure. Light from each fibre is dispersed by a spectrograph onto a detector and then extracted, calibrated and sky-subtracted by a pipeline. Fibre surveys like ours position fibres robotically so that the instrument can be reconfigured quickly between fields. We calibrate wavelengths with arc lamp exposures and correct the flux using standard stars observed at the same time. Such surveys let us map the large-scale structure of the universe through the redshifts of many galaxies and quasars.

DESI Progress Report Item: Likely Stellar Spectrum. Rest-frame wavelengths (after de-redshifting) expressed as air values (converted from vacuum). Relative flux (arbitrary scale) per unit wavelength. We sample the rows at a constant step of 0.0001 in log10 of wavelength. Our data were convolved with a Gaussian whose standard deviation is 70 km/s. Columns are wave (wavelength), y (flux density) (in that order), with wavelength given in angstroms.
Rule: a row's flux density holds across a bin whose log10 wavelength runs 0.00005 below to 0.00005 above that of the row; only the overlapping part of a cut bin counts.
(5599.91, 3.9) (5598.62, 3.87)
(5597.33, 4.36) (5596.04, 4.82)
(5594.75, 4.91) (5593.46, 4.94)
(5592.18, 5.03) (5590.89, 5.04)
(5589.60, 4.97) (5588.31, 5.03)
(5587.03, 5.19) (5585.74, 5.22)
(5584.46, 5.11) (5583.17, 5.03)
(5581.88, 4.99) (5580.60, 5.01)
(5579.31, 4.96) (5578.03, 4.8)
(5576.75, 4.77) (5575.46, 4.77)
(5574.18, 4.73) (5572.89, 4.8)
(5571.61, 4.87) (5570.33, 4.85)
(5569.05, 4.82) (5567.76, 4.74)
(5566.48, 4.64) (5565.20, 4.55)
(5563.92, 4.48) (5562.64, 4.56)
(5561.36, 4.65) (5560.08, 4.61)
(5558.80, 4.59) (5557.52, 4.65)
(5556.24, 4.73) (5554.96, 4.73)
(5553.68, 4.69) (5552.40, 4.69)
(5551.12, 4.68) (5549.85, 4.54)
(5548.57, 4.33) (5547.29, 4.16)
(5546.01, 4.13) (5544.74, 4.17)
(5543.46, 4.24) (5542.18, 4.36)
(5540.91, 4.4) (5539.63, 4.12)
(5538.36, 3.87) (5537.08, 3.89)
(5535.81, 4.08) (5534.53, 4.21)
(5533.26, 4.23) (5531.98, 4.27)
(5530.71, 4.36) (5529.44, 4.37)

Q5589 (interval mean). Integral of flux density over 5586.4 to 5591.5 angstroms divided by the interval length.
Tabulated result 5.06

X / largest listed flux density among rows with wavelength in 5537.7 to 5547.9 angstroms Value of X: 4.4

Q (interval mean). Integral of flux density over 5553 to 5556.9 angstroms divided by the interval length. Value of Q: 4.71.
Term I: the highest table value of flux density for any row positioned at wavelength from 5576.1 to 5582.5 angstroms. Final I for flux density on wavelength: 5.01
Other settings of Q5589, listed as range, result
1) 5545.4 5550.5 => 4.29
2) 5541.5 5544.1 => 4.3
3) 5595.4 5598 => 4.58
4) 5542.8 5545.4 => 4.2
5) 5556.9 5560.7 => 4.62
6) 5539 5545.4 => 4.26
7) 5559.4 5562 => 4.63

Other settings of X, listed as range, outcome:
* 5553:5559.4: 4.73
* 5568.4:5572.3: 4.87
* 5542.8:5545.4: 4.24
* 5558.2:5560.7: 4.61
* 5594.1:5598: 4.91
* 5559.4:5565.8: 4.65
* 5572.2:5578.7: 4.8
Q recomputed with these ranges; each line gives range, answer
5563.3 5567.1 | 4.56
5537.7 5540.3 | 3.99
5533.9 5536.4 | 4.14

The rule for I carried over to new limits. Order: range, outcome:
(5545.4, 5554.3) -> 4.69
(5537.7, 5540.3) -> 4.12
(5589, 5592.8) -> 5.04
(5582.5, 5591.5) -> 5.22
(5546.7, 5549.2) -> 4.33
